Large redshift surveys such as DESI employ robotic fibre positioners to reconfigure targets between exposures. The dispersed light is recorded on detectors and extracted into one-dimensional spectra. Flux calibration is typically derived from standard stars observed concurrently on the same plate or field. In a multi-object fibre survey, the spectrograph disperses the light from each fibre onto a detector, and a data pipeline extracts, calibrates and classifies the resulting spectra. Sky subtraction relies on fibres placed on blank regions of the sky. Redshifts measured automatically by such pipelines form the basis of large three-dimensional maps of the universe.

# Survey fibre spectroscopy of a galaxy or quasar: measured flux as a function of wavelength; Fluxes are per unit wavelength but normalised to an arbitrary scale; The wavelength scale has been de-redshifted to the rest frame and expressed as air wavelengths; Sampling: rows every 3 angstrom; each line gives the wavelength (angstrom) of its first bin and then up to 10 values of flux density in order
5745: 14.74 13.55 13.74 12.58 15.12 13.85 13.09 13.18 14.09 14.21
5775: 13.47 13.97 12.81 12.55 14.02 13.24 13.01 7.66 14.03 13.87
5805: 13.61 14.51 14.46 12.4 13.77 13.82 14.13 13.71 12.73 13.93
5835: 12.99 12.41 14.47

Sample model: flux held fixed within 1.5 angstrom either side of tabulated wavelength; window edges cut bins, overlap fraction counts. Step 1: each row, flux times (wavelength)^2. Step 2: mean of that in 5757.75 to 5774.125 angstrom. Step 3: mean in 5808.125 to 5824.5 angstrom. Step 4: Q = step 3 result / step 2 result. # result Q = 1.0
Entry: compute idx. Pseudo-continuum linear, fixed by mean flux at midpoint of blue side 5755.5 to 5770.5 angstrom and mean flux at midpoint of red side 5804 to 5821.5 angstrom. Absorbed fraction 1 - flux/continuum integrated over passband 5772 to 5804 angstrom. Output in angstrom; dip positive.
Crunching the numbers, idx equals 2.0 angstrom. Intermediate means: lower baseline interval 13.9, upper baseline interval 13.8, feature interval 12.9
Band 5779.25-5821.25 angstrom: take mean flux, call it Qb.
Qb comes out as 13.1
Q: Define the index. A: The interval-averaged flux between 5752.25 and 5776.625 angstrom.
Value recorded 13.7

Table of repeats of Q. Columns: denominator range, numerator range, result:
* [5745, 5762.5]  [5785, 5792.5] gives 0.99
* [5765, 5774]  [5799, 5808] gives 1.02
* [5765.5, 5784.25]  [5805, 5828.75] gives 1.03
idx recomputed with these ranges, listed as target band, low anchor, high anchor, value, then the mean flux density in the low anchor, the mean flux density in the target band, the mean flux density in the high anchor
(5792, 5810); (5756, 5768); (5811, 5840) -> 0.95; 13.8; 12.8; 13.4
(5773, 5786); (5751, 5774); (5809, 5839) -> 0.37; 13.7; 13.3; 13.5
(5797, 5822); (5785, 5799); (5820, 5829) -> -1.30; 12.2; 13.7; 13.7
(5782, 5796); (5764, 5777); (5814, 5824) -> 1.13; 13.7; 12.6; 13.7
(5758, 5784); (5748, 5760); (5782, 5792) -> -0.10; 13.8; 13.6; 13.2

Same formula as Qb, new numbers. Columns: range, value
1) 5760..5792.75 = 13.5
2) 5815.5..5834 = 13.7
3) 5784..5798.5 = 12.2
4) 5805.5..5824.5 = 13.8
